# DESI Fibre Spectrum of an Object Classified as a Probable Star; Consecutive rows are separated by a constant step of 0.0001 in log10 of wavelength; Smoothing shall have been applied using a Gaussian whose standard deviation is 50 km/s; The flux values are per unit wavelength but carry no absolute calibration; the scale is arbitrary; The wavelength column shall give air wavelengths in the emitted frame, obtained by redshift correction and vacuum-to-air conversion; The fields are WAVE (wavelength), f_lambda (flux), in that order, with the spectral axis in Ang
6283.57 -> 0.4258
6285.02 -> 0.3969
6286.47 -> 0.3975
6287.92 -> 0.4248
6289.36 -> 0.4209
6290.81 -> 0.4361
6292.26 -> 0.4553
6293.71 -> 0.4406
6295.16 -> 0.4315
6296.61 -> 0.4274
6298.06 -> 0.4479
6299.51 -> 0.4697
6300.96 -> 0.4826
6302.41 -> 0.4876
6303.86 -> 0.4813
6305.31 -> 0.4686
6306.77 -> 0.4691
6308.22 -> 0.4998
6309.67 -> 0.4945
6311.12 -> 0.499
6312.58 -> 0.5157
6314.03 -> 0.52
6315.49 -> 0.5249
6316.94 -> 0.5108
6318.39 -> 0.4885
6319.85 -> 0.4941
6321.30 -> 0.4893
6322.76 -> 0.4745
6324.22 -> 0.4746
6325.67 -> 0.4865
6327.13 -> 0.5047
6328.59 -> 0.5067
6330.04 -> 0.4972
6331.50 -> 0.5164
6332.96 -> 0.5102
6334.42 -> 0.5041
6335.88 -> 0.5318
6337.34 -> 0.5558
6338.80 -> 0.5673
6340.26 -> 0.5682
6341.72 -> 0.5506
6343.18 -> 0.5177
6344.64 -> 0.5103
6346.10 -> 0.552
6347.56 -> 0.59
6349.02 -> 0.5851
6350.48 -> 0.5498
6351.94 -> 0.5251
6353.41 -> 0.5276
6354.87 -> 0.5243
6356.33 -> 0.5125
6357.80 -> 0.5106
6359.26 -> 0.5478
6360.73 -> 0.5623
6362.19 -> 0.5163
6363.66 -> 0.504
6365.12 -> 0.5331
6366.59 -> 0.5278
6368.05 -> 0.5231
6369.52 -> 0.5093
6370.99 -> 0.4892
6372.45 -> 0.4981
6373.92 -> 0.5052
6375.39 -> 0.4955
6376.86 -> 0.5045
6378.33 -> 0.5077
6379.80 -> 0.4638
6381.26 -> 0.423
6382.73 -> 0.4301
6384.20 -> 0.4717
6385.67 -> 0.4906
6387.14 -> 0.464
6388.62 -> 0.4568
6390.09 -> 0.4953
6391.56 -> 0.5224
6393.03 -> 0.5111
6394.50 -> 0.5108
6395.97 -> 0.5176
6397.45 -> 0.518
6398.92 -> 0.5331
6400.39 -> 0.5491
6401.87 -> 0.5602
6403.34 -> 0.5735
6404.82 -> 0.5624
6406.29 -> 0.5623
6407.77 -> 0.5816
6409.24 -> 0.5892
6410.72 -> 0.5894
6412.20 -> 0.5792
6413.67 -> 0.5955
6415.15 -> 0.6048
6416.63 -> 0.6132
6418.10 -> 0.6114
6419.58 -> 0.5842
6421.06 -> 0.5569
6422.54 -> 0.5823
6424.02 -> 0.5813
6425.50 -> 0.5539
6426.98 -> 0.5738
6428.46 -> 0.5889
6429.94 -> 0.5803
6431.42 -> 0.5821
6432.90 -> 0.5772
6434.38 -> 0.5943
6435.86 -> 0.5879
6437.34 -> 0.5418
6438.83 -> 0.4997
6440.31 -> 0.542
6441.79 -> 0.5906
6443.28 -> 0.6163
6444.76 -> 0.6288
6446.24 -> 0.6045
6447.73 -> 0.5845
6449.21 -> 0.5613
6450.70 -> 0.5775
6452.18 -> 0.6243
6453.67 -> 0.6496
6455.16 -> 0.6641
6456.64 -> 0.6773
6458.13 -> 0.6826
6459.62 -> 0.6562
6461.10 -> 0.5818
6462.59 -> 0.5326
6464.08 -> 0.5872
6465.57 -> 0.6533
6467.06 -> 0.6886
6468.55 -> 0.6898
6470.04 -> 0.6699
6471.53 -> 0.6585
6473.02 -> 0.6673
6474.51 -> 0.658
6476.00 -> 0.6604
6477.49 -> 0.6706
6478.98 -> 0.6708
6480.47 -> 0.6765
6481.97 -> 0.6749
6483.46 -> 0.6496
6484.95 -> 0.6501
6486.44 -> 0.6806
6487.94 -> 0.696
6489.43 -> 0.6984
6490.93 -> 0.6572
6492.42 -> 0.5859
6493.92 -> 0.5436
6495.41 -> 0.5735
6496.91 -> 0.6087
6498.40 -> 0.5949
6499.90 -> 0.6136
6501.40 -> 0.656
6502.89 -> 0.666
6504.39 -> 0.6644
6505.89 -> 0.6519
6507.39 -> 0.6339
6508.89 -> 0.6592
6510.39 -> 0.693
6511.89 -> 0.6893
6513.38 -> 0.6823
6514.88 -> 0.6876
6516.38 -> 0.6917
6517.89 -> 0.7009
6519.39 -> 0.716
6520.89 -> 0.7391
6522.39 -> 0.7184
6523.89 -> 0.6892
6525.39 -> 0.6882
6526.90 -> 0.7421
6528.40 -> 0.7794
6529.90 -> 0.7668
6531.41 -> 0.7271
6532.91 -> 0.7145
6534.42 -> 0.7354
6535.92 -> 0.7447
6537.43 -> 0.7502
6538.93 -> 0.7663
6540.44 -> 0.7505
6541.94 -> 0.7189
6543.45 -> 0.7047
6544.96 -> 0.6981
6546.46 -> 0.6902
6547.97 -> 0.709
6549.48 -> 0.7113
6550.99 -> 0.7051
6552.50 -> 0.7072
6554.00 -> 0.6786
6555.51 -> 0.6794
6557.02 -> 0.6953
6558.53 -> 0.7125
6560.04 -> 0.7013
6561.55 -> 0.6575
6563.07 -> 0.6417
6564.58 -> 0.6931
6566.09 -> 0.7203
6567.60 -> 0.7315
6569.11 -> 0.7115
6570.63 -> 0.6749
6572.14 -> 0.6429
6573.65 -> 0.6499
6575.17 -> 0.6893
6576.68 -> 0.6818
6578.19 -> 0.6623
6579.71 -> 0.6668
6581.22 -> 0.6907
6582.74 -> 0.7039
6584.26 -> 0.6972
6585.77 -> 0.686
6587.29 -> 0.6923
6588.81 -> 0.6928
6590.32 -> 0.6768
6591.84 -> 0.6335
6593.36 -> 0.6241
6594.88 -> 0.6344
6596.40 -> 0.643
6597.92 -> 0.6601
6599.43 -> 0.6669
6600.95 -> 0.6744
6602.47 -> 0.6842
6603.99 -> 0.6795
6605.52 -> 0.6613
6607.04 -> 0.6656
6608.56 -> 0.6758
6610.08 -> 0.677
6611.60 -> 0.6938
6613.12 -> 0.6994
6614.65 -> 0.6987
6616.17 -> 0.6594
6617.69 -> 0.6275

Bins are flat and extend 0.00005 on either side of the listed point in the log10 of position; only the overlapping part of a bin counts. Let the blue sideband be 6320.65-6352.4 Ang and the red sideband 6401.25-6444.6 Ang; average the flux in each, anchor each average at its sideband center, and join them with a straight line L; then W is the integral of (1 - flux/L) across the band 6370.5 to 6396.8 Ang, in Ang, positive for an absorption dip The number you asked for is 3.2 Ang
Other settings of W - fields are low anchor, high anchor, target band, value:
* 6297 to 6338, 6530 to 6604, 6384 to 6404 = 1.5 Ang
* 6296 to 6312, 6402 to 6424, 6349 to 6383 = 1.6 Ang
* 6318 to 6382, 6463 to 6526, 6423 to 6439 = 0.7 Ang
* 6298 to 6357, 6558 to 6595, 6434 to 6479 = -1.6 Ang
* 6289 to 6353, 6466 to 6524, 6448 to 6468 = 0.1 Ang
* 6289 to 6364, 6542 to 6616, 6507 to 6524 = -1.5 Ang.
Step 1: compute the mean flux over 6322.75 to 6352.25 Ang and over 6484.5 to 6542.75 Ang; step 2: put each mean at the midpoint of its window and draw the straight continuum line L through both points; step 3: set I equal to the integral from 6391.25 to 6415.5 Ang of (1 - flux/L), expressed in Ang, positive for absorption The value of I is 1.3 Ang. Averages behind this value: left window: 0.529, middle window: 0.556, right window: 0.686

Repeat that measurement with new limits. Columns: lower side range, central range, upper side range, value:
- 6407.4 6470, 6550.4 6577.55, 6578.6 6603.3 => -1.22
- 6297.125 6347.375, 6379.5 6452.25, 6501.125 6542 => 5.77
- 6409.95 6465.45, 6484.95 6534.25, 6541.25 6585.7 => -2.00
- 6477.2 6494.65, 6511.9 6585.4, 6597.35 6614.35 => -4.22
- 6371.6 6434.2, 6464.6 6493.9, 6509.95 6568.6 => -1.25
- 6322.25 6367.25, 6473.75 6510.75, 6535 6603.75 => -0.79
